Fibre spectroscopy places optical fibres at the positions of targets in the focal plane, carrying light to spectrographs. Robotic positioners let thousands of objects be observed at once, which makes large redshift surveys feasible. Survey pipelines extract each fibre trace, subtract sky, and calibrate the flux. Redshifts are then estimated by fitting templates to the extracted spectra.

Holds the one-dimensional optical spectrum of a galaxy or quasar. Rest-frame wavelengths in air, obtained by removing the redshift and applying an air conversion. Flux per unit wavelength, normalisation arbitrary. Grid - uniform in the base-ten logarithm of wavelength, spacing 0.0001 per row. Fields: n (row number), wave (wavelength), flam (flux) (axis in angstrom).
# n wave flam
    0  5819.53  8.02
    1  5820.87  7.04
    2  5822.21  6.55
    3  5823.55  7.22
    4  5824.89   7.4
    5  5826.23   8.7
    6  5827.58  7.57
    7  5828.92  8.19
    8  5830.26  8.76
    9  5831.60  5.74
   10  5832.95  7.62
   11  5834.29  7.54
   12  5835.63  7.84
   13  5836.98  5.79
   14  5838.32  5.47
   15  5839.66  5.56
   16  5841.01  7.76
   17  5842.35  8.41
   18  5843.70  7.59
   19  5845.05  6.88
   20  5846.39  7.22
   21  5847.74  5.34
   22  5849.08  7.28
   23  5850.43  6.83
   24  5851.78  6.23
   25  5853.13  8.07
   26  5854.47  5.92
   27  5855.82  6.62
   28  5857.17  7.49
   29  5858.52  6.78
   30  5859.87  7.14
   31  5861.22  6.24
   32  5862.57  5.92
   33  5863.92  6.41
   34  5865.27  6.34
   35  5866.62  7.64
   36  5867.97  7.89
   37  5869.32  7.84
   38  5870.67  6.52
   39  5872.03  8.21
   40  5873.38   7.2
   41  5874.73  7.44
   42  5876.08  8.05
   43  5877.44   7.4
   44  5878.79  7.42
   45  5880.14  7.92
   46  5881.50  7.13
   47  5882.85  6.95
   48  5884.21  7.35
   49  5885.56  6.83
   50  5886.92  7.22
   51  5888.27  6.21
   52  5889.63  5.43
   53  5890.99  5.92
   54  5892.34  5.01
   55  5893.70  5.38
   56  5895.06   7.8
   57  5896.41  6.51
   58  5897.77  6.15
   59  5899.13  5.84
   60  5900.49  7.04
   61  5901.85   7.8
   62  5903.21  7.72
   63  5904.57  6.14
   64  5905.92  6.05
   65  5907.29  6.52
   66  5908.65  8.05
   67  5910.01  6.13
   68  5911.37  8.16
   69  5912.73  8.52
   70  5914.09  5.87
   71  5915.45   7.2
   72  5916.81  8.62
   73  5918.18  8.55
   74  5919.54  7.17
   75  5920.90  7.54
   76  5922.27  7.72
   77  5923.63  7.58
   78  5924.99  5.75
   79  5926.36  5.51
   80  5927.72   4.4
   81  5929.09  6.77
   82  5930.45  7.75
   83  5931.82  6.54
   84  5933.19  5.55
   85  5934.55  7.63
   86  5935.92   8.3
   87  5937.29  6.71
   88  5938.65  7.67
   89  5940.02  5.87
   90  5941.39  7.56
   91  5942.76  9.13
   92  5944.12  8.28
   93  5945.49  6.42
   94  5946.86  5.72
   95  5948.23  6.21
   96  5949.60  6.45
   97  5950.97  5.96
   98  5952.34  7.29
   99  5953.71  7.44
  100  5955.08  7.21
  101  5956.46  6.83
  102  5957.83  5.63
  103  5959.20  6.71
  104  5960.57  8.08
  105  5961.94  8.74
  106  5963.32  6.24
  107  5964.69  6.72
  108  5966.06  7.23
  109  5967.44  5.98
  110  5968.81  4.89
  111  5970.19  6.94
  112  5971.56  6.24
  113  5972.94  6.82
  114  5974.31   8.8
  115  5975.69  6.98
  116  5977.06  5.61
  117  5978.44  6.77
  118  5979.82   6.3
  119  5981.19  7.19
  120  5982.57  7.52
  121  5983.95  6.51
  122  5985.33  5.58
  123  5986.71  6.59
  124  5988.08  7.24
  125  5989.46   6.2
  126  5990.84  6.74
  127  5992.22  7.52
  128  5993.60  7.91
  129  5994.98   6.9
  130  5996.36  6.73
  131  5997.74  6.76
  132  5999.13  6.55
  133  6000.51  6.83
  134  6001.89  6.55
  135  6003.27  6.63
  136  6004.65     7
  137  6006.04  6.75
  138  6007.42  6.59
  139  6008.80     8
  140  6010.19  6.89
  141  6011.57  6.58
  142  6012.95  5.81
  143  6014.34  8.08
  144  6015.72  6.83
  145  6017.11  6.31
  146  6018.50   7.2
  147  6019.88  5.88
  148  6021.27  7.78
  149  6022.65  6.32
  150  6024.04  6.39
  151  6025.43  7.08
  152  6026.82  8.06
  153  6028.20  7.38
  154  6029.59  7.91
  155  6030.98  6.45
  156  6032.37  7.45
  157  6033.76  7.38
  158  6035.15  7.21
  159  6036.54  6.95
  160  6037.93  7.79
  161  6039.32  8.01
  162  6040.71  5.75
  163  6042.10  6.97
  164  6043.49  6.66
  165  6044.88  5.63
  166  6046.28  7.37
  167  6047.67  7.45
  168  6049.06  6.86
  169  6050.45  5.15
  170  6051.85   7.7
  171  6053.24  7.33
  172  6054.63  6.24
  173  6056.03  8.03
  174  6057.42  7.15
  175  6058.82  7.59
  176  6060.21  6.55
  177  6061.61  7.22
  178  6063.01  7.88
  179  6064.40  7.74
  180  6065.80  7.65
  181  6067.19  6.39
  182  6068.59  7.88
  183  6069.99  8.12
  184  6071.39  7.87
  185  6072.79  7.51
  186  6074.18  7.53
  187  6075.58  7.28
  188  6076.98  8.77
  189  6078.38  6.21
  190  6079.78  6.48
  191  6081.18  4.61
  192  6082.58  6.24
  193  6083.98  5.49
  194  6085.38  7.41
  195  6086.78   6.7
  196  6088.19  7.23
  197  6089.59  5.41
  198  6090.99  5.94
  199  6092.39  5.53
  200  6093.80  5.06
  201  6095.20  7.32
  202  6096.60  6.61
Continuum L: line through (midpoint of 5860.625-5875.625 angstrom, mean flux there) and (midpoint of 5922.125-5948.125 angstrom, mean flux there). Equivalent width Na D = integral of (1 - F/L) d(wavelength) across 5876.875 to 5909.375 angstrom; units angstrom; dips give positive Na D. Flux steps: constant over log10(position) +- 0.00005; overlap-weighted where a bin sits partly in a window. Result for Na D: 1.2 angstrom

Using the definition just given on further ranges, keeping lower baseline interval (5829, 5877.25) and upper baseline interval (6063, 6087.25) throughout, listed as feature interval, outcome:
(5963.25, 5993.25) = 1.6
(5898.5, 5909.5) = 0.2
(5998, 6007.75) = 0.5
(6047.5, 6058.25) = 0.2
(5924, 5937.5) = 1.0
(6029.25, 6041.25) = -0.2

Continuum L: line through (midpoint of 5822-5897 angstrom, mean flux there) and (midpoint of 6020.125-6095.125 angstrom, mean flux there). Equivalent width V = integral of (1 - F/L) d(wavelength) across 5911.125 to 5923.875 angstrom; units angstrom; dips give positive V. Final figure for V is -1.27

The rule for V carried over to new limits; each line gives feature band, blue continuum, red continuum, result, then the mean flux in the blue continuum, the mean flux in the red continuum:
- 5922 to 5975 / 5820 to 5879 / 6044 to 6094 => 1.2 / 7.12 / 6.88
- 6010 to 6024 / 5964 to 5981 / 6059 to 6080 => 0.5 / 6.63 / 7.43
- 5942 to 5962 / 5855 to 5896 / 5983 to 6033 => -0.4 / 6.92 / 6.89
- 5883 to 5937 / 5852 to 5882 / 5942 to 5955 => 1.9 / 7.15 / 7.01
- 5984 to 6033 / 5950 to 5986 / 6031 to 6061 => 0.0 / 6.77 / 7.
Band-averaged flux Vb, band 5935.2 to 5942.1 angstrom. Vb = 7.22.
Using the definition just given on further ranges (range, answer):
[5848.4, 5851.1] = 7.06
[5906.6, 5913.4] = 7.47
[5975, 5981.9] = 6.57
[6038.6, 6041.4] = 6.89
